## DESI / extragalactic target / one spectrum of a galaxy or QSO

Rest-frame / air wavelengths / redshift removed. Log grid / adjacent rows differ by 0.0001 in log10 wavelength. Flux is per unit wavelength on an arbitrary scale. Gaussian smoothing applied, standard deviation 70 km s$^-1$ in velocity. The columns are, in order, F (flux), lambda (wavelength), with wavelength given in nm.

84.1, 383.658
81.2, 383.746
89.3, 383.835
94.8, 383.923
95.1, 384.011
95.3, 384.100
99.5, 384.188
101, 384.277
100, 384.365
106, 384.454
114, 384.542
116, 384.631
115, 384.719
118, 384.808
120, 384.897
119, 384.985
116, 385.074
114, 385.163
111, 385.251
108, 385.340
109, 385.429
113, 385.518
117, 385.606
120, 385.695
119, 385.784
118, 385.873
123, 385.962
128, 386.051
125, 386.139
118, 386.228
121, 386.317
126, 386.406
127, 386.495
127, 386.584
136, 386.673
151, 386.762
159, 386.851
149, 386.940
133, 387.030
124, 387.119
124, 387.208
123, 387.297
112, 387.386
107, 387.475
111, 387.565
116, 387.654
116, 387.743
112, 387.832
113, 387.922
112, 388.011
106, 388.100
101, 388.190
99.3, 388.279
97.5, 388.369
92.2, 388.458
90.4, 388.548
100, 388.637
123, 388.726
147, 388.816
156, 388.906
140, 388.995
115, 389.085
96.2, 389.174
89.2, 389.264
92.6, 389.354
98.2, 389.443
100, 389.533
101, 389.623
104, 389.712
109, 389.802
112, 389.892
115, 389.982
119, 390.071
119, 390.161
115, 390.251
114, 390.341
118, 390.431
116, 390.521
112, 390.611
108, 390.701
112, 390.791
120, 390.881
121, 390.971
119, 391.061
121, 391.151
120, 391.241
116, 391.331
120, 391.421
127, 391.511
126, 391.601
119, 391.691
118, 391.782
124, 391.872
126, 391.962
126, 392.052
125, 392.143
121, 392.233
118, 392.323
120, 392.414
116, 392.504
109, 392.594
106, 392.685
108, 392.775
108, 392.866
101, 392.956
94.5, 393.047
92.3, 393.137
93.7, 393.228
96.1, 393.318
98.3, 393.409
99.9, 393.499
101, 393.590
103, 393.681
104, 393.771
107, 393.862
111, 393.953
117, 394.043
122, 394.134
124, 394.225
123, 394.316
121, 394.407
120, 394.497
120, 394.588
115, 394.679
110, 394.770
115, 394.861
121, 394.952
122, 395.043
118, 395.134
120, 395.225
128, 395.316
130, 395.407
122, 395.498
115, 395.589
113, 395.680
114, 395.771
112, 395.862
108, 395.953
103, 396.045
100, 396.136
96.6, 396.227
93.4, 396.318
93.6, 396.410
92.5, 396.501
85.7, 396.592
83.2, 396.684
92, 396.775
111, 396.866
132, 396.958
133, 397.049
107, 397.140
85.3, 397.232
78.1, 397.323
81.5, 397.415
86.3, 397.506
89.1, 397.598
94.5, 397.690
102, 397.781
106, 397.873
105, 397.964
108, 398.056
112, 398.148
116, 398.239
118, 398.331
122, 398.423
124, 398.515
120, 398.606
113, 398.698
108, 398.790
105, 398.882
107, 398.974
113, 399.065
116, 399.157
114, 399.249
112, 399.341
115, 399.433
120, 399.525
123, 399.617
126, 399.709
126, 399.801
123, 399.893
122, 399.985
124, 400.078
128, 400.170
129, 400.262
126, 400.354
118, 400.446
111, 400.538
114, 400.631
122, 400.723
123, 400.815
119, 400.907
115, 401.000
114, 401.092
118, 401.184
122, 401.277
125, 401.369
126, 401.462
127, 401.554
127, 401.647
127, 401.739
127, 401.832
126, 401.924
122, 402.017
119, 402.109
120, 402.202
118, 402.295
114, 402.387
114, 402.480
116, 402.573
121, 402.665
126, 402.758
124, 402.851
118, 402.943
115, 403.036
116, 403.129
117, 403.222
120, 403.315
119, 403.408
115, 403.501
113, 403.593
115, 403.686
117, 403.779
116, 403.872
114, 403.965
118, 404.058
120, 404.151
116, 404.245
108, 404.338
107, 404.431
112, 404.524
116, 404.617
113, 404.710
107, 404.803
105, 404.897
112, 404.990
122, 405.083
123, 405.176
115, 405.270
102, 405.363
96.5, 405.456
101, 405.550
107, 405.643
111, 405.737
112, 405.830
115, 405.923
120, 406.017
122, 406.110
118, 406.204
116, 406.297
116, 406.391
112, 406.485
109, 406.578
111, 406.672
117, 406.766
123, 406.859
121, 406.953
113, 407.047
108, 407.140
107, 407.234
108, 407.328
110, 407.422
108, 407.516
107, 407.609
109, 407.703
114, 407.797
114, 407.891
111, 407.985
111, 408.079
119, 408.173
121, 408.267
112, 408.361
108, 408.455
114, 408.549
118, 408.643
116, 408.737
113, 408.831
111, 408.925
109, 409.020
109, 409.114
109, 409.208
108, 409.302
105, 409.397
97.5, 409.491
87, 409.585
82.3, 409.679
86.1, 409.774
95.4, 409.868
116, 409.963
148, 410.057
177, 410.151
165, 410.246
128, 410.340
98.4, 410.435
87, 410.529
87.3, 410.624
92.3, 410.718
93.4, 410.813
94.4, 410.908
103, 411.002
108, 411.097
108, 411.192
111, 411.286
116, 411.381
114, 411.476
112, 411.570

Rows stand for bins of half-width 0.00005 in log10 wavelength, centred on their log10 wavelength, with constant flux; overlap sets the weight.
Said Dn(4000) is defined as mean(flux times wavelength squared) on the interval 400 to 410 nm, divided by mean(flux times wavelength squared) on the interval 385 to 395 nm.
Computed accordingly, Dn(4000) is 1.1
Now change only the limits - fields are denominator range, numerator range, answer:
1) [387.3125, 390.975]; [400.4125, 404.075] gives 1.15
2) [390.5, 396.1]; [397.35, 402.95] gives 1.05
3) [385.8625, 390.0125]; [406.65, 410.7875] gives 1.06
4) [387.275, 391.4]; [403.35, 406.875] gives 1.10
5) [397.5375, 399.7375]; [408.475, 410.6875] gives 1.05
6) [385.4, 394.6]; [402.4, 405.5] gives 1.07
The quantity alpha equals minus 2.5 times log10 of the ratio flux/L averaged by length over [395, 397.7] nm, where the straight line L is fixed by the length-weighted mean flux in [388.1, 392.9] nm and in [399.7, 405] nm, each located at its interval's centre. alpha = 0.114 mag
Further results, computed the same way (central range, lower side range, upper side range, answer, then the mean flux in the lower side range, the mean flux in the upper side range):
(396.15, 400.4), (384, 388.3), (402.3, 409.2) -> 0.059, 117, 114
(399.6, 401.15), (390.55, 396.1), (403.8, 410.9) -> -0.077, 114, 112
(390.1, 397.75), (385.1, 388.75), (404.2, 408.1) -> 0.049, 118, 112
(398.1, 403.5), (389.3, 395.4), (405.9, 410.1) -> -0.067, 113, 111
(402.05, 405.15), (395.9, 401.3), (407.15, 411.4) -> -0.056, 110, 110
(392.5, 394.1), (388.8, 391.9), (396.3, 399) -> 0.074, 116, 104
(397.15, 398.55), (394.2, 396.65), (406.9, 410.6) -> 0.106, 112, 112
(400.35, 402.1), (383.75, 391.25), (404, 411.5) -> -0.084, 115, 111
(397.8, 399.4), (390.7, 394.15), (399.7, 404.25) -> 0.045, 113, 120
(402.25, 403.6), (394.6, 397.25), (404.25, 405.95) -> -0.073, 110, 110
